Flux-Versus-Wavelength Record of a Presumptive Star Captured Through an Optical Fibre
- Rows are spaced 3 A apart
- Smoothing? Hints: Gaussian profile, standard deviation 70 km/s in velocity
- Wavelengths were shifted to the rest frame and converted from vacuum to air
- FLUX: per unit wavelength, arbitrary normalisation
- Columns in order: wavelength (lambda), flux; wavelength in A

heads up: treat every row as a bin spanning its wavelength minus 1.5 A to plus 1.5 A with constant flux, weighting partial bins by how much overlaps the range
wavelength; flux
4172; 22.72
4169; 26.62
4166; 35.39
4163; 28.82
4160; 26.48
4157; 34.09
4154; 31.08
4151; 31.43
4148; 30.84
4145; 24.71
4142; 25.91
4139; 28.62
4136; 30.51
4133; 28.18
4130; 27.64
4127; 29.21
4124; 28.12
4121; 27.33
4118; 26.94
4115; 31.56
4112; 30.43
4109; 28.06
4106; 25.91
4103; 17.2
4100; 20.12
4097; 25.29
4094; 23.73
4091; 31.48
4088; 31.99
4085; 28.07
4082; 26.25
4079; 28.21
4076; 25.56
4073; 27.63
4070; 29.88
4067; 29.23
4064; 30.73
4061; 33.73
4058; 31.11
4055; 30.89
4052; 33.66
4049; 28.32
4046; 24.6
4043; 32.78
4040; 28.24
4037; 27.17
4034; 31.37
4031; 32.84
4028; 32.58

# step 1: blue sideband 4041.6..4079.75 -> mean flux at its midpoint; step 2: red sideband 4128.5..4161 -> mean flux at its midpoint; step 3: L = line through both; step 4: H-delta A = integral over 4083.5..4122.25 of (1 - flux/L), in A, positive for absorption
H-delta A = 3.5 A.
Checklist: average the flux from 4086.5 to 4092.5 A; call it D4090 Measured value 31.7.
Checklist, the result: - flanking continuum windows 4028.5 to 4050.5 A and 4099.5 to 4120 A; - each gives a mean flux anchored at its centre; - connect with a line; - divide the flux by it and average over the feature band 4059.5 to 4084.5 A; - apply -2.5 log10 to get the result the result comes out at -0.04 mag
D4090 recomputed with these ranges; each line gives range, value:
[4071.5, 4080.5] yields 27.1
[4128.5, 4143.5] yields 28.2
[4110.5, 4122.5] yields 29.1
